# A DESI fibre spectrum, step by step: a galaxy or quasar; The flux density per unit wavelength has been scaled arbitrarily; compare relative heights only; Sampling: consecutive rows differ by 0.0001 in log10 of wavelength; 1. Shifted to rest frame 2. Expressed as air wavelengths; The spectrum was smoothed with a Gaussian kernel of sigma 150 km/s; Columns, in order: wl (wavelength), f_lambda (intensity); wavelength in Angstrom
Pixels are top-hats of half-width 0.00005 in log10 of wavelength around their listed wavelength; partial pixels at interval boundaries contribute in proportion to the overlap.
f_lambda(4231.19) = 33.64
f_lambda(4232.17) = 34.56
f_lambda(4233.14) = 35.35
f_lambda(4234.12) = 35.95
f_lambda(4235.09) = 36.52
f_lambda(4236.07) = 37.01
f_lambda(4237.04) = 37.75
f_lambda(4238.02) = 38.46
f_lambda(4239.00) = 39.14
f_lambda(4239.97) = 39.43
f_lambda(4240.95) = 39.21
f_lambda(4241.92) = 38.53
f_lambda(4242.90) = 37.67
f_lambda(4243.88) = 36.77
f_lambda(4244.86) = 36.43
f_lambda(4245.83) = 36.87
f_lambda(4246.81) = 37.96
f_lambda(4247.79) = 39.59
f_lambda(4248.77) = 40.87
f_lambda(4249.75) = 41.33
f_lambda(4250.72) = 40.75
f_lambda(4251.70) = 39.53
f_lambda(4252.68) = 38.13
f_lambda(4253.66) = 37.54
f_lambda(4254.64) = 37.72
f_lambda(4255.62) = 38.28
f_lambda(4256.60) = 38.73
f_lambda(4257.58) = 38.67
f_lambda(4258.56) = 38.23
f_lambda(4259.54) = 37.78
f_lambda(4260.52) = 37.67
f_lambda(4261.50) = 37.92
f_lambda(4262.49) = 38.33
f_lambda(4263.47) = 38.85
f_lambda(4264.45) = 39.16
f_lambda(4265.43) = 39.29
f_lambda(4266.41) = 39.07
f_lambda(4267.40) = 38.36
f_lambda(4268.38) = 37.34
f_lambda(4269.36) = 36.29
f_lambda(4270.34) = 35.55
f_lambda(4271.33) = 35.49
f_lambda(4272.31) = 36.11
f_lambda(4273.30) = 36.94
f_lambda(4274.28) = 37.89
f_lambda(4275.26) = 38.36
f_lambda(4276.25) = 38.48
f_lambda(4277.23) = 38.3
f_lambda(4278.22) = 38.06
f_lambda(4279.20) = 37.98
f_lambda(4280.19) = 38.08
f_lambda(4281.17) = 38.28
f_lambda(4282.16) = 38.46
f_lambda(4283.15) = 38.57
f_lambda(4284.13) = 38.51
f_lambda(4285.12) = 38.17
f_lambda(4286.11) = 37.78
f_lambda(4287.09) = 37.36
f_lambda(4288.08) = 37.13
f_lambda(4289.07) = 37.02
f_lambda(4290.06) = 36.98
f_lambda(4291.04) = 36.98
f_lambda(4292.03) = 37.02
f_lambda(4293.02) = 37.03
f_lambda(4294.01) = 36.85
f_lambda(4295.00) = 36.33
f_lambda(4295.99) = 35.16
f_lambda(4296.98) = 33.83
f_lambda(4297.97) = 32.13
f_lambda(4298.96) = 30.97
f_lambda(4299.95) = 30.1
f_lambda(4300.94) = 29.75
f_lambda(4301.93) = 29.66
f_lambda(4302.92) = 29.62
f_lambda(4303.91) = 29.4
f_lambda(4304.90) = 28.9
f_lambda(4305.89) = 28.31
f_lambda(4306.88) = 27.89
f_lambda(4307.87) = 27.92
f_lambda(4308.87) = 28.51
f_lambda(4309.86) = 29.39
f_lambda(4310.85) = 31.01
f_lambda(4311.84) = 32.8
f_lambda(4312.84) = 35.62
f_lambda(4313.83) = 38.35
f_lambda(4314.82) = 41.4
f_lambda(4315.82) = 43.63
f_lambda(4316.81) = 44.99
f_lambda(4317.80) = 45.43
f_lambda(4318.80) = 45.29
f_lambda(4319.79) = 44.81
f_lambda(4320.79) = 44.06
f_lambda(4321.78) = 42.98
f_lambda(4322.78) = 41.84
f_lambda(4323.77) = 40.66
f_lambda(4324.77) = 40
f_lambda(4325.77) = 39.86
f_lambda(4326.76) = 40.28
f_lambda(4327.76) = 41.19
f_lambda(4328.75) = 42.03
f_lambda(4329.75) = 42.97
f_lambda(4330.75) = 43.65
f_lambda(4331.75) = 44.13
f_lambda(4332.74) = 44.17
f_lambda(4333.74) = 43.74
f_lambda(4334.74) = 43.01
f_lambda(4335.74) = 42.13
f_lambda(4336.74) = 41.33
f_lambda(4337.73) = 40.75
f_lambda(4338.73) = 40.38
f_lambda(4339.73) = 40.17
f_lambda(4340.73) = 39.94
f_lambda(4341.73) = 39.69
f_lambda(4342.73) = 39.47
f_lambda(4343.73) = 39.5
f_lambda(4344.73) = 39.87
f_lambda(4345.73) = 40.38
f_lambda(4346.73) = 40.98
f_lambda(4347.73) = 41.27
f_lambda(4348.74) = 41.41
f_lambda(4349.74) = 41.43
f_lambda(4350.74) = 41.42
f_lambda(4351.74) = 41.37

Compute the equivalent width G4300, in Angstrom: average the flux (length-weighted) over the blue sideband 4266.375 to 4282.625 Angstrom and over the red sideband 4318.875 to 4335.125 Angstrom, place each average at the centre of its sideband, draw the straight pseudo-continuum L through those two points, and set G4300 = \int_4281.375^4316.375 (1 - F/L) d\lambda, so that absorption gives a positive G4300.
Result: 4.83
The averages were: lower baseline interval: 37.5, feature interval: 34.3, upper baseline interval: 42.5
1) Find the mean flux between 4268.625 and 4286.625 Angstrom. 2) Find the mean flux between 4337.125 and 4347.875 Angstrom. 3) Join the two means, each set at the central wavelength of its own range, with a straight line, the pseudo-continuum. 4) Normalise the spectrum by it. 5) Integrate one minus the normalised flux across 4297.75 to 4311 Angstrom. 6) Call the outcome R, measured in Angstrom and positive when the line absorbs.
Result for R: 3.2 Angstrom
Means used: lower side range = 37.6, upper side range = 40.2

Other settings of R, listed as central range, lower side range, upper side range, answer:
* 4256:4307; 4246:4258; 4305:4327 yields 3.1 Angstrom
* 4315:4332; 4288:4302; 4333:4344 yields -1.8 Angstrom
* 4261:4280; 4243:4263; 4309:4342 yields 0.6 Angstrom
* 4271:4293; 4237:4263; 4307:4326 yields 0.5 Angstrom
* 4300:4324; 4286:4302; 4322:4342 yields 1.6 Angstrom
